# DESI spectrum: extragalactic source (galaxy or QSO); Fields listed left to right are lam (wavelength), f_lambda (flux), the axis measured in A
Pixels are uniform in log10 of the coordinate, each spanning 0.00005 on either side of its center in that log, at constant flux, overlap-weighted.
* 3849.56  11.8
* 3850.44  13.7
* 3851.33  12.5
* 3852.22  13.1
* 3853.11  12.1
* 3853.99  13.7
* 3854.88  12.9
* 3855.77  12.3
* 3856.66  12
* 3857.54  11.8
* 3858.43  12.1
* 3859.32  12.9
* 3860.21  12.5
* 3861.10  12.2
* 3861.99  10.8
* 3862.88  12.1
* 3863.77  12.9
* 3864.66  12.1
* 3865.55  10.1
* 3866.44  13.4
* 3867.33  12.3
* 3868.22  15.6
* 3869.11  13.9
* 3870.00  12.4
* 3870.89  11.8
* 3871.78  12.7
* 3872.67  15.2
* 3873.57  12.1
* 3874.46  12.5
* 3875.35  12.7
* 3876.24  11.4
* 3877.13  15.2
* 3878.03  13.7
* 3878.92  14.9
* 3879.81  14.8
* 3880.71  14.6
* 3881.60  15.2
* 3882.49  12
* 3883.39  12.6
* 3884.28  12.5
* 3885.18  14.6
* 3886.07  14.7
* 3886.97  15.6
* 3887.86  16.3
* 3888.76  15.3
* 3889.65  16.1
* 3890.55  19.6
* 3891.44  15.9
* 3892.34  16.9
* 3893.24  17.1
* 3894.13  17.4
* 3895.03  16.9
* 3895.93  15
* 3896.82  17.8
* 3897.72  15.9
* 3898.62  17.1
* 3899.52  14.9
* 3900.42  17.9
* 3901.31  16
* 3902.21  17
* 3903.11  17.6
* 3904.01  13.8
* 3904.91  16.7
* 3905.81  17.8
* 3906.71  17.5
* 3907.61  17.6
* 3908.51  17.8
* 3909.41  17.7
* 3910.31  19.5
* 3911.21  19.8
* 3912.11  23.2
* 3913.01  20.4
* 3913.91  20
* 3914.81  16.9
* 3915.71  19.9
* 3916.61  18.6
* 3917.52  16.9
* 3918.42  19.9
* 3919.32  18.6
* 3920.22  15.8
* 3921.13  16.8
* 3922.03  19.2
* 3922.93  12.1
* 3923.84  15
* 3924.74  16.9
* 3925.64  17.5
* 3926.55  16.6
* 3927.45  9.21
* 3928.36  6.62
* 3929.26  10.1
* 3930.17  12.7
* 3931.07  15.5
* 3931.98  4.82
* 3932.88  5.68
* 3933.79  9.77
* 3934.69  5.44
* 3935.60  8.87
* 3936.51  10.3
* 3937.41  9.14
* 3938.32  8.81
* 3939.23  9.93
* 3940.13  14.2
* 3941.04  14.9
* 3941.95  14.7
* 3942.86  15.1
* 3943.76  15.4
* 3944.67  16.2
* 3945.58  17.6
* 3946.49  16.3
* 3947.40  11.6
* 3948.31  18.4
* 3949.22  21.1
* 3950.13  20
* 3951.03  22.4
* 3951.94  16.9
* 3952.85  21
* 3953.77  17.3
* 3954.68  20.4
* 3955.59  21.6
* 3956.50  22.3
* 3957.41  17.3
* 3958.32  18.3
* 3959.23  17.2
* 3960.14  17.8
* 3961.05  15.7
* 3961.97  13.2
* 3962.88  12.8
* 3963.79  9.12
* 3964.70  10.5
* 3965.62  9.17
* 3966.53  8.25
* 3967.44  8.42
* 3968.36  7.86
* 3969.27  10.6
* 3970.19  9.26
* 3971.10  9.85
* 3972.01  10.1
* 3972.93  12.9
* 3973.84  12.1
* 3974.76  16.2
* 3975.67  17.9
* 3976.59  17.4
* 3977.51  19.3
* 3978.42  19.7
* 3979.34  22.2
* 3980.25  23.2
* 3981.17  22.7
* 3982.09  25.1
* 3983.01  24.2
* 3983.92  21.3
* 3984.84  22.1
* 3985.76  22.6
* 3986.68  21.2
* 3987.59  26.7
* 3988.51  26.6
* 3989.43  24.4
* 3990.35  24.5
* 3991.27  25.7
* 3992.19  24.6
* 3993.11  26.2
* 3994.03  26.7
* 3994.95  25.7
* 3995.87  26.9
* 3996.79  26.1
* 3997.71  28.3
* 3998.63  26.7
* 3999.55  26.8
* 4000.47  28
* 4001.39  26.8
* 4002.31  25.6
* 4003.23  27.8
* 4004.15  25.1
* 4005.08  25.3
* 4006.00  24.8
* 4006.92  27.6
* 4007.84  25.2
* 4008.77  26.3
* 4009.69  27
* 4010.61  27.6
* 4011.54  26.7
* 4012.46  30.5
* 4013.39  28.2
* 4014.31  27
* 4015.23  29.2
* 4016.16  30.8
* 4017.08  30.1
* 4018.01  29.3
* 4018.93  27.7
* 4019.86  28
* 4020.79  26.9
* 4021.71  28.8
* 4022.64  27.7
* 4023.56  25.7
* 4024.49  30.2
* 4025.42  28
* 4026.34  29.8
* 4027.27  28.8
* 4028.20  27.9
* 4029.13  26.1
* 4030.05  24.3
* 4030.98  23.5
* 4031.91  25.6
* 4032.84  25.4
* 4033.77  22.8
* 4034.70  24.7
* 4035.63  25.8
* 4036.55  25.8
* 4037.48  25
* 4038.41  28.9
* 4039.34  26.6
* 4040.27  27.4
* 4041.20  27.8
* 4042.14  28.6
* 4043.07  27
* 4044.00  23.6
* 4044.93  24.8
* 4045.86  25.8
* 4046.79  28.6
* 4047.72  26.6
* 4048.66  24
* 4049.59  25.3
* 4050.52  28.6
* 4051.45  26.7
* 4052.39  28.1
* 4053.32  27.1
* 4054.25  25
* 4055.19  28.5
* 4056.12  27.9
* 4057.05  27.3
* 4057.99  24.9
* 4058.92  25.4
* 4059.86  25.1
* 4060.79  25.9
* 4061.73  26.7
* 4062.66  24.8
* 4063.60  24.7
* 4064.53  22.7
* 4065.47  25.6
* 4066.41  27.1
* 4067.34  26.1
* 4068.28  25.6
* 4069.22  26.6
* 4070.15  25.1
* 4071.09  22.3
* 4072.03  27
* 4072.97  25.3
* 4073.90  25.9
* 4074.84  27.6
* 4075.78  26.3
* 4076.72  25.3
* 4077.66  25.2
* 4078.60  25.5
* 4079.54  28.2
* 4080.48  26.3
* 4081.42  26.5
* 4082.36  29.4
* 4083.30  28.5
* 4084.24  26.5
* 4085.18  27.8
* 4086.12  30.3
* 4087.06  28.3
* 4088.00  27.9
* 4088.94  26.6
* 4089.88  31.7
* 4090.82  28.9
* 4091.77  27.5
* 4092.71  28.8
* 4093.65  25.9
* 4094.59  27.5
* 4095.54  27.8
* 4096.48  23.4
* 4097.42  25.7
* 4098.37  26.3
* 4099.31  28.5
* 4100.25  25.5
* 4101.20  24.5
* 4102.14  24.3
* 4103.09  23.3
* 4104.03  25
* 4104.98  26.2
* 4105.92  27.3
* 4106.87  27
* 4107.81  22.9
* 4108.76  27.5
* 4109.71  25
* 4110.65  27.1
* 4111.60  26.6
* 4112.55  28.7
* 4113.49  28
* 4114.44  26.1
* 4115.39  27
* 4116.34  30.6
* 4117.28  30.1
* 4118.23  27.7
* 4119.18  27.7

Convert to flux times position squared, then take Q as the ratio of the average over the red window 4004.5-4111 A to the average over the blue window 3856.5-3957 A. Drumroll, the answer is 1.9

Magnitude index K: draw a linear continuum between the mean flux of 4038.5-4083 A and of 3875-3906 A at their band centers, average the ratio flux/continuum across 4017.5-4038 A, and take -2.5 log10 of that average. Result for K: -0.11 mag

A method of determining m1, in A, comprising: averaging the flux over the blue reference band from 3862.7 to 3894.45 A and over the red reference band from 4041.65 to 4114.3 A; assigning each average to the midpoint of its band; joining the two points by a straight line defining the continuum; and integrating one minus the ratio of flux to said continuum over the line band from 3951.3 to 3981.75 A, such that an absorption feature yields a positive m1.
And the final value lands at 6.3 A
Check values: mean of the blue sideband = 14.1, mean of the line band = 15.5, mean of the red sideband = 26.5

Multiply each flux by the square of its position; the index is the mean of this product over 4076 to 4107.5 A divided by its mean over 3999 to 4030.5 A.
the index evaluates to 1.01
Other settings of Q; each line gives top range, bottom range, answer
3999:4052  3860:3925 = 1.84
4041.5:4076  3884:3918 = 1.64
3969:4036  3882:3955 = 1.64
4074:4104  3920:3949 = 2.26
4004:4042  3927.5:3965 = 1.97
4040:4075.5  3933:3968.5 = 1.90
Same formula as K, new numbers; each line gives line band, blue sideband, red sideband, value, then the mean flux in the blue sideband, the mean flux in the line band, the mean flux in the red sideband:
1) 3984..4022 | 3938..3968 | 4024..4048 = -0.20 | 15.6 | 26.6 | 26.5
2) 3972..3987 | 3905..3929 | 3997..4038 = 0.19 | 17.2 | 19.7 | 27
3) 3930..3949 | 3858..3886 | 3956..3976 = 0.07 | 13.1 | 12.3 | 13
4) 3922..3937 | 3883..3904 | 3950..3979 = 0.35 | 16.1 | 11.3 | 15.1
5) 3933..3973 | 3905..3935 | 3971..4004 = 0.33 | 15.6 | 14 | 22.8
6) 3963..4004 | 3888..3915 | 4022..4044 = 0.16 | 17.4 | 20.2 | 26.6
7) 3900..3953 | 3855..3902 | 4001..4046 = 0.18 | 14.2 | 15.5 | 26.9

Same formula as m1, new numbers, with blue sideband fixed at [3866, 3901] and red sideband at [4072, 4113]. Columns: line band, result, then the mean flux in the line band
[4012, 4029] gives -4.44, 28.5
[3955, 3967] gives 2.66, 14.9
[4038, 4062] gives -2.28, 26.6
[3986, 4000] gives -3.12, 25.8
